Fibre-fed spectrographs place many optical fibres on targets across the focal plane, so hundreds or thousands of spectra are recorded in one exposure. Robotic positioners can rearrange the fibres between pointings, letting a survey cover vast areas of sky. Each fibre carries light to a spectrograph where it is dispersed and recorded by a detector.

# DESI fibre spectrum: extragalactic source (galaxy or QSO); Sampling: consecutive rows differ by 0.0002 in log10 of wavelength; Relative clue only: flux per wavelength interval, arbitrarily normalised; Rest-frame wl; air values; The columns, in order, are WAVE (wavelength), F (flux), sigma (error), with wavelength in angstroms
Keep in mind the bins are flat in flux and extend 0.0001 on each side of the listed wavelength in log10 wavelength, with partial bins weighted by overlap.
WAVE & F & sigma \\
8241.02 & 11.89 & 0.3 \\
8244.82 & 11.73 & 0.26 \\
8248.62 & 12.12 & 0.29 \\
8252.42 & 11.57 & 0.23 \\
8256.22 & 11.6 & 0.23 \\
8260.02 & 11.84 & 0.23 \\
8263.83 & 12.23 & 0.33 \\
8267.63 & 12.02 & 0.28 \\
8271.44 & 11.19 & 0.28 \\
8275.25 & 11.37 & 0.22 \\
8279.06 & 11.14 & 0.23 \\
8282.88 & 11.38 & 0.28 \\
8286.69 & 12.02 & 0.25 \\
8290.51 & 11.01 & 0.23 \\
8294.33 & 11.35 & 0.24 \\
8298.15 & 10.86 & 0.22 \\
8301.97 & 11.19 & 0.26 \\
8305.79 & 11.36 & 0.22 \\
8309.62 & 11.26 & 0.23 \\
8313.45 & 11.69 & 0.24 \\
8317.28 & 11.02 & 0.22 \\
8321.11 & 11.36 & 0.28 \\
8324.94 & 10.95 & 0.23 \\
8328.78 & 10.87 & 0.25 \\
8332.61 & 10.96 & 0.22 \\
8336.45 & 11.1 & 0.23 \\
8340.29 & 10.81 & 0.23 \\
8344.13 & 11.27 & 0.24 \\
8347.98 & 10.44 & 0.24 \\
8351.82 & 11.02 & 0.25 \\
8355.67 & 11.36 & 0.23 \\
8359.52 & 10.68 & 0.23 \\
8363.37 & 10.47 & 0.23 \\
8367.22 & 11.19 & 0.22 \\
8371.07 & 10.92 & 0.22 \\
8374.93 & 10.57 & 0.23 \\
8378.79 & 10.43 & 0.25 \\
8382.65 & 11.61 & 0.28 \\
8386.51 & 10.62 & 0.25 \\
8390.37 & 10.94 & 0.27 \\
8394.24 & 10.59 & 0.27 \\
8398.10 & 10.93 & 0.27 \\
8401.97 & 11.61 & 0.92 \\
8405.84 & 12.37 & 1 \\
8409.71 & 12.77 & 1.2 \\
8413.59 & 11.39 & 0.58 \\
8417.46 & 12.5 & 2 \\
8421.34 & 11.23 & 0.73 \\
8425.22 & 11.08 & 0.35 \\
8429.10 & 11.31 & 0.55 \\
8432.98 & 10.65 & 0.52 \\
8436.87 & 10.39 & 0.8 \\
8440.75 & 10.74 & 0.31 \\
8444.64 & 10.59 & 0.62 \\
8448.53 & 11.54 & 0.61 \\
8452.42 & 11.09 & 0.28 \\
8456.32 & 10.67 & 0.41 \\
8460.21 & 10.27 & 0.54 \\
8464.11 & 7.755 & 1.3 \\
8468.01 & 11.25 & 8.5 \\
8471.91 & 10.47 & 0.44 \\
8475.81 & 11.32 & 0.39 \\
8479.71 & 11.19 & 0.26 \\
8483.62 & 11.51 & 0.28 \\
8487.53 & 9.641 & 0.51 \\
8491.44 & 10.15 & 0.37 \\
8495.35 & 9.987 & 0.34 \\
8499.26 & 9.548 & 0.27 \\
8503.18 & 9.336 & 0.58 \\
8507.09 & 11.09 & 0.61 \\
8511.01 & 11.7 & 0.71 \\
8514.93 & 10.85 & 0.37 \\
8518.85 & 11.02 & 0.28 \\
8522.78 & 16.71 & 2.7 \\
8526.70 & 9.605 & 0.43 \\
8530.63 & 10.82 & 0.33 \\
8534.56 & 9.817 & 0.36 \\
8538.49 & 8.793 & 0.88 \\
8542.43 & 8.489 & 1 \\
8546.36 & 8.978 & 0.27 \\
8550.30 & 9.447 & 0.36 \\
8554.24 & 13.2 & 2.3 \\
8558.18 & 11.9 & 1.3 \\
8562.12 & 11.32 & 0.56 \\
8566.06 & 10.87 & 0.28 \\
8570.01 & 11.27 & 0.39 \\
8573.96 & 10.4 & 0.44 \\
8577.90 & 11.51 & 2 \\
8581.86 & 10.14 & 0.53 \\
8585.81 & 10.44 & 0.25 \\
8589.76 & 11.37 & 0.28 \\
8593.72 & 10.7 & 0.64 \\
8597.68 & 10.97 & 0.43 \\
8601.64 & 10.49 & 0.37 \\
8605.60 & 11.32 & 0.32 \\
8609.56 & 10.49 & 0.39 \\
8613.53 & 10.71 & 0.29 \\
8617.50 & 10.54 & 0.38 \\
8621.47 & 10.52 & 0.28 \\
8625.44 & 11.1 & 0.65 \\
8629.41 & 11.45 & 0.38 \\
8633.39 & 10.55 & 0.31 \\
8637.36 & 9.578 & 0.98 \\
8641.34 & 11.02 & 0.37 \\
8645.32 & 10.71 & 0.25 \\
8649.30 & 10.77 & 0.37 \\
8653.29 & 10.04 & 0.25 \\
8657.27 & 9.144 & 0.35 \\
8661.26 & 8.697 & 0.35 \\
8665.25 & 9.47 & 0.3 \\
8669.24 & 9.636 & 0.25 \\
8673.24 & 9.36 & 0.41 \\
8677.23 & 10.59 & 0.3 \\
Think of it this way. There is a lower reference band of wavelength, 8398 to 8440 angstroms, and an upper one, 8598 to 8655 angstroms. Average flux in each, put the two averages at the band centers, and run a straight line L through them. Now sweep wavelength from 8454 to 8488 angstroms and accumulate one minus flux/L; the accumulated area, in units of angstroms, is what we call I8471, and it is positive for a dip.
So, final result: 2.4 angstroms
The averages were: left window 11.5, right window 10.7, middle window 10.5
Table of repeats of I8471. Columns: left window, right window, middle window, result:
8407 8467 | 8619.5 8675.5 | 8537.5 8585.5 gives -0.4 angstroms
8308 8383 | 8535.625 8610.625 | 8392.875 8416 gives -1.6 angstroms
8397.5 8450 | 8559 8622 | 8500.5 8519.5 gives 0.6 angstroms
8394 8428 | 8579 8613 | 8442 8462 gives 1.1 angstroms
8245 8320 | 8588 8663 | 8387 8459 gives -0.8 angstroms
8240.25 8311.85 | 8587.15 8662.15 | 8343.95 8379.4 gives 1.4 angstroms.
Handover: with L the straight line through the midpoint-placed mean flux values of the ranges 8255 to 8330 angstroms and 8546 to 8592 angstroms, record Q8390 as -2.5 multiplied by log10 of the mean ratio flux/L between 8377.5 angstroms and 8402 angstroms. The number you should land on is 0.03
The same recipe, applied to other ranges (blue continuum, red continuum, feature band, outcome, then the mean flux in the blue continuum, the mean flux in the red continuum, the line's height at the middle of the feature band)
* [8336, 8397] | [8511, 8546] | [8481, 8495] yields 0.04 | 10.9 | 10.7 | 10.8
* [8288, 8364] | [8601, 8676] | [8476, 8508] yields 0.03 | 11.1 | 10.3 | 10.7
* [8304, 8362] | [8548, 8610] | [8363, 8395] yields 0.02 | 11.1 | 11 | 11.1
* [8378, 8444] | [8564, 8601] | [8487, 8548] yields 0.06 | 11.2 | 10.8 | 11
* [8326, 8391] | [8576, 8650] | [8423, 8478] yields 0.02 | 10.9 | 10.8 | 10.8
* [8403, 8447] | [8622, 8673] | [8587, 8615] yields -0.05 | 11.4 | 10.2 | 10.4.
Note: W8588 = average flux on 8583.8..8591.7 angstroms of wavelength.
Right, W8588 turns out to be 10.9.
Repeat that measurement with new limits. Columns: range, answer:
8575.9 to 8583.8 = 10.8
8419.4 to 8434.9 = 11.1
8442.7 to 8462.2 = 10.8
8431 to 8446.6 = 10.6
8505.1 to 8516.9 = 11.2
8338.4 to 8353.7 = 10.9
